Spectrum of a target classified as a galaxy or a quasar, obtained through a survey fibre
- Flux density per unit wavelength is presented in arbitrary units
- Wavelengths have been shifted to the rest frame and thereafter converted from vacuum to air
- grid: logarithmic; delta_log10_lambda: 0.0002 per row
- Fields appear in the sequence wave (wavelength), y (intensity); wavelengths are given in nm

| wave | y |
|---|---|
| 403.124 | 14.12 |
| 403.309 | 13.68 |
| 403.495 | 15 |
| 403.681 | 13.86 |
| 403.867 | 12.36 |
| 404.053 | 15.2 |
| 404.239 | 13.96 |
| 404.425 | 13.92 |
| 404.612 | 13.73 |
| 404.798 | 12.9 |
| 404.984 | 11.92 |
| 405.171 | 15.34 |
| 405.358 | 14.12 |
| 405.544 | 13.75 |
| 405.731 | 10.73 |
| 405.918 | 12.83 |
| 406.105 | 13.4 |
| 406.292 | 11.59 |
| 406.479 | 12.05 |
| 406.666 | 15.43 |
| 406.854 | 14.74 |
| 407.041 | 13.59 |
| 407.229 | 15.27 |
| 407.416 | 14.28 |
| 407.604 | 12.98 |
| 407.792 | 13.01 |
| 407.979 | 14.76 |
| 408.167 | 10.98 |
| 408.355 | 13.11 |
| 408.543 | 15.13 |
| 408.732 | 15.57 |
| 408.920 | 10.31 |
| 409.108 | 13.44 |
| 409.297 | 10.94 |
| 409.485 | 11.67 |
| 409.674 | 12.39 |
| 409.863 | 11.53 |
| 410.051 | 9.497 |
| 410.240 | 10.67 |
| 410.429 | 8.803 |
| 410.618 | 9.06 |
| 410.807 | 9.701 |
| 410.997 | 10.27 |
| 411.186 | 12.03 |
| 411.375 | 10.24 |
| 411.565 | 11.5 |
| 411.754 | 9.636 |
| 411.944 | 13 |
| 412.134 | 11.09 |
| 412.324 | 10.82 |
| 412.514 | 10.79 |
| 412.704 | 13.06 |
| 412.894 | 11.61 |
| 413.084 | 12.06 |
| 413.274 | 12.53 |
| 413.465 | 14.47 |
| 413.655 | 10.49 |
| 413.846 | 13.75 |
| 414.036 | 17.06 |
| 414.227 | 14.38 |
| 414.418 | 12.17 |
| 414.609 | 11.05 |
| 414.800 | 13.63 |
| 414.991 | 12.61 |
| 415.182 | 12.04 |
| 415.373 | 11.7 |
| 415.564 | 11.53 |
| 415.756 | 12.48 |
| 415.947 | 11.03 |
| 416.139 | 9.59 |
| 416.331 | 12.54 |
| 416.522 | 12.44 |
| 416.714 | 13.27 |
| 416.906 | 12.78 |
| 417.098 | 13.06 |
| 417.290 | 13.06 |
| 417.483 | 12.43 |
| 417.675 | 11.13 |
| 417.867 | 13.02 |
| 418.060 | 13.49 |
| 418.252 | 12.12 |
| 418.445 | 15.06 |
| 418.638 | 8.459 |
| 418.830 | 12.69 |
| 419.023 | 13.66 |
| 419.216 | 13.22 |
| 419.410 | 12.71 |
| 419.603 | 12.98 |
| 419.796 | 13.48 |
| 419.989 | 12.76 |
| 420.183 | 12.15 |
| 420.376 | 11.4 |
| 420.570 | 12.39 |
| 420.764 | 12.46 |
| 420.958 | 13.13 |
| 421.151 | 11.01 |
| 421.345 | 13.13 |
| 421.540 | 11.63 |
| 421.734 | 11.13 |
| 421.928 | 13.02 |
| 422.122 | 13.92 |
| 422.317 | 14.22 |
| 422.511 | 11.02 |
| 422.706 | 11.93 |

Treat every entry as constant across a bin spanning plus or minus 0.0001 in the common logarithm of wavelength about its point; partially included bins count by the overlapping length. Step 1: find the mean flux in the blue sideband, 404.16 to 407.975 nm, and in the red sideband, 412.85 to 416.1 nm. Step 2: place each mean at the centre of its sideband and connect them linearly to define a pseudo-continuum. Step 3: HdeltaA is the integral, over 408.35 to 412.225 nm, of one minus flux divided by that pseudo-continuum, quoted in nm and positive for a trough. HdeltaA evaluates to 0.50 nm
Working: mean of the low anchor 13.5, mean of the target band 11.4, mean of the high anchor 12.6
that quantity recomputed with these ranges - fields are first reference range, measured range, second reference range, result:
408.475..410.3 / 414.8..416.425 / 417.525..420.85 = 0.08 nm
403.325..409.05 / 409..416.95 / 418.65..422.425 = 0.78 nm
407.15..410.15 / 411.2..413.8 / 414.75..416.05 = 0.15 nm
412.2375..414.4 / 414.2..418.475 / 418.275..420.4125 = 0.11 nm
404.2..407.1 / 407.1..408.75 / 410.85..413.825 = -0.14 nm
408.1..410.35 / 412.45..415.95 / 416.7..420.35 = -0.06 nm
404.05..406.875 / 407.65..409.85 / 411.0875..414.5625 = 0.01 nm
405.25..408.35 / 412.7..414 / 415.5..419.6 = 0.00 nm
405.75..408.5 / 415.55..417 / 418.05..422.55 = 0.09 nm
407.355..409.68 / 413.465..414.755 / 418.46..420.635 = -0.06 nm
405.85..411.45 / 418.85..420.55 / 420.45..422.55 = -0.04 nm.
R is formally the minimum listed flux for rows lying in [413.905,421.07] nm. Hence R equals 8.459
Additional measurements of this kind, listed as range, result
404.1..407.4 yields 10.73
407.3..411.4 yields 8.803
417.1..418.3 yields 11.13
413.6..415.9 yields 10.49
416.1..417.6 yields 9.59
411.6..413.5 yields 9.636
